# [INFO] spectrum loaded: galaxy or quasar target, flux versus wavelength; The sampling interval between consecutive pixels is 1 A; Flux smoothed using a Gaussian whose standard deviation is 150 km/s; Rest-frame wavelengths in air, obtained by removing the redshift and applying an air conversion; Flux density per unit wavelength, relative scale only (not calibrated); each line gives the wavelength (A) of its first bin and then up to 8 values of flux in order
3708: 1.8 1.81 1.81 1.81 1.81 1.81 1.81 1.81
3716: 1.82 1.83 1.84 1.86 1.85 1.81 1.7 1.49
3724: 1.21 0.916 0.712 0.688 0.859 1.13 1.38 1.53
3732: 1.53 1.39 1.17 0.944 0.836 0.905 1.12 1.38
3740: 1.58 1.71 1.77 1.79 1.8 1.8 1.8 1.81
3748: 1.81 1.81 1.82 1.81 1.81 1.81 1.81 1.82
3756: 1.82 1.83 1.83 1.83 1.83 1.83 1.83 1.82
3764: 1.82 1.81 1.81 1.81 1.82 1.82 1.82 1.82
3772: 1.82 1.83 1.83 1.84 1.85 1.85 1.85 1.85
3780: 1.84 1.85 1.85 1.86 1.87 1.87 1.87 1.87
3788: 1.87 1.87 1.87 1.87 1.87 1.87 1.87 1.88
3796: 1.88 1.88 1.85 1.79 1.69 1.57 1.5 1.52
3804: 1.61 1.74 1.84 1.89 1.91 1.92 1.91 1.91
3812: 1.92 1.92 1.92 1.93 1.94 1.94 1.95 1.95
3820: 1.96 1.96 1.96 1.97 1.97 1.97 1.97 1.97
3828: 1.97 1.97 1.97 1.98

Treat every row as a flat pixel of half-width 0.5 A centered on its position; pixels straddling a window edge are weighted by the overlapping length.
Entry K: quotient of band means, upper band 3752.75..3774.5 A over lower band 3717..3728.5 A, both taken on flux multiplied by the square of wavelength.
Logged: 1.35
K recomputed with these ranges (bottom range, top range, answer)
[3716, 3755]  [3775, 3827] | 1.28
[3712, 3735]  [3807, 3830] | 1.40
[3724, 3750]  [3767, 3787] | 1.37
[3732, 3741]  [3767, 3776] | 1.53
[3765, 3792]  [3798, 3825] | 1.02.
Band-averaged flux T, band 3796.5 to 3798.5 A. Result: 1.86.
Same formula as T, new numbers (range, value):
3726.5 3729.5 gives 0.892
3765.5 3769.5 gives 1.81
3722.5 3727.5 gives 1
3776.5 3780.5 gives 1.85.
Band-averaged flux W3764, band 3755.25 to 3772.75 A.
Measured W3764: 1.82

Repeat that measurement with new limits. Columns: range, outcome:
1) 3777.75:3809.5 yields 1.82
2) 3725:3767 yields 1.56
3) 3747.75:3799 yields 1.84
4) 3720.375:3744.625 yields 1.31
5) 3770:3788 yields 1.85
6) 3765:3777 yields 1.83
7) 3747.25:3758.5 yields 1.82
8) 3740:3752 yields 1.79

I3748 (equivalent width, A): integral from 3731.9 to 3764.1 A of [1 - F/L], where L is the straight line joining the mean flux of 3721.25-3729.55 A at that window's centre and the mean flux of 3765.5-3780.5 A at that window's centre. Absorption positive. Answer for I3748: -4.1 A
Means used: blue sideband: 1.11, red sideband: 1.83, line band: 1.64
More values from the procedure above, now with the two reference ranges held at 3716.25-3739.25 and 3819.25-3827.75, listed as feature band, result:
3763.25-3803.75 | -3.13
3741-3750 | -2.27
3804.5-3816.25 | -0.11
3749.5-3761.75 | -2.60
